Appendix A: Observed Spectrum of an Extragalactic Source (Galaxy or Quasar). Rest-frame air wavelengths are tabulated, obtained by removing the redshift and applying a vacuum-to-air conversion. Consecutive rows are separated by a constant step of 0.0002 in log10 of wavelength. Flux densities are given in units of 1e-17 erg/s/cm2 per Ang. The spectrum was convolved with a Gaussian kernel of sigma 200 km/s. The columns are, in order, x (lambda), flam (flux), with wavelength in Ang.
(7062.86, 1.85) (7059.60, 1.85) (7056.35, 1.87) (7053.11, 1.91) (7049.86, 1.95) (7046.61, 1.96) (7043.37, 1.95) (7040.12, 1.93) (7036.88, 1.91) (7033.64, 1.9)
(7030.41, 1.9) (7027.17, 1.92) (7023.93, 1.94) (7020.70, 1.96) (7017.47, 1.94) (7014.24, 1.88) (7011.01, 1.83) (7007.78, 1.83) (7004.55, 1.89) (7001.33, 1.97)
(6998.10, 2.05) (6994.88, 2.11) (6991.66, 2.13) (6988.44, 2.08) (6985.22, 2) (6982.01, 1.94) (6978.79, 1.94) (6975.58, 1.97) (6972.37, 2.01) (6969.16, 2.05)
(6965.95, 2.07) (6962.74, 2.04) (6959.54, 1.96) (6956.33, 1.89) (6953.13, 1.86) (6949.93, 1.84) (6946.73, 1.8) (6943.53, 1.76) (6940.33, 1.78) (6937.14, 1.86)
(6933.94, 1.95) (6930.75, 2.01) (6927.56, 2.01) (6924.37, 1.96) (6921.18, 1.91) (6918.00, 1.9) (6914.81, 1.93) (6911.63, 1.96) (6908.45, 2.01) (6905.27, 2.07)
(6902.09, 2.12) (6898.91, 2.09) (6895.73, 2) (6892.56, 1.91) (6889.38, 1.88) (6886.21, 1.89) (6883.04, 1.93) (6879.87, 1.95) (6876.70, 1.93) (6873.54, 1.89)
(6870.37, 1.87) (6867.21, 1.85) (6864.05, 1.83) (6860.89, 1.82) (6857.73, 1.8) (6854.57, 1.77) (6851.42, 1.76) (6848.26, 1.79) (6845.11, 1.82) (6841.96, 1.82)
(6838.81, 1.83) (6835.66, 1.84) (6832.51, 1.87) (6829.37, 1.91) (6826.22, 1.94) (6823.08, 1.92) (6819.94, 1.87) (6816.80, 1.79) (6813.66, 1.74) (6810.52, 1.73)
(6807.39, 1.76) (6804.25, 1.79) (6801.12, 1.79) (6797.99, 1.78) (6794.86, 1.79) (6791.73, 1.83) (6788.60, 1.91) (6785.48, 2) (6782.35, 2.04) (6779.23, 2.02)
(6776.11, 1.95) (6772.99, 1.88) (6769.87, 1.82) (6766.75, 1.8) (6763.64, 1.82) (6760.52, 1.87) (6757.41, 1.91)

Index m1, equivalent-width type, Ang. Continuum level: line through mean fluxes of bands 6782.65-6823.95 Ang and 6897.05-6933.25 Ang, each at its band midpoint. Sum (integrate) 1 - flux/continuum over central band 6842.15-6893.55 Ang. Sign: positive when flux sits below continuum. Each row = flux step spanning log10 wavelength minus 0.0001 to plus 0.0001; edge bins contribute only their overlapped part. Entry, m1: 1.90 Ang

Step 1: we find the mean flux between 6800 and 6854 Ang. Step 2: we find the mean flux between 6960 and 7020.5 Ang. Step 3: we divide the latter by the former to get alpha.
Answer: 1.09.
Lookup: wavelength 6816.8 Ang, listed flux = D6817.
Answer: 1.79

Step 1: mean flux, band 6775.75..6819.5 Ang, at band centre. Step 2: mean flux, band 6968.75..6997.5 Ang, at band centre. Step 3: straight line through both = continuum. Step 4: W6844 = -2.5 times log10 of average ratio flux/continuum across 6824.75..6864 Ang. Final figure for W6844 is 0.037 mag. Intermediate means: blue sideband 1.85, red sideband 2.03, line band 1.83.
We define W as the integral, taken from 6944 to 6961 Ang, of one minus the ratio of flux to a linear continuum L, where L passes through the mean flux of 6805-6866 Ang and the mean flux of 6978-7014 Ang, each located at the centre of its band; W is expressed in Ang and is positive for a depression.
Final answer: 0.6 Ang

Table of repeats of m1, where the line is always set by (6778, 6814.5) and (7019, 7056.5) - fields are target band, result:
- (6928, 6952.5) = 0.4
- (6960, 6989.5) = -1.6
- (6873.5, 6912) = -1.9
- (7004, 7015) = 0.4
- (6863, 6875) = 0.1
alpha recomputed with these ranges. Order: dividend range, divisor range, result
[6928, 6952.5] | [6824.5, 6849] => 1.00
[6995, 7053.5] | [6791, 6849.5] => 1.06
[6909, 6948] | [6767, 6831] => 1.02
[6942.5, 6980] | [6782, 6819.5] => 1.06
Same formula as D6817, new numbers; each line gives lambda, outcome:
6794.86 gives 1.79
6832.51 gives 1.87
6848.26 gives 1.79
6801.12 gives 1.79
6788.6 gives 1.91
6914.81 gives 1.93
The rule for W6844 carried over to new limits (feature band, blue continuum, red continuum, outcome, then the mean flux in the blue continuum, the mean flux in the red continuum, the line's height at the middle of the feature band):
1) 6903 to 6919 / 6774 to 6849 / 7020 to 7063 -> -0.057 mag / 1.86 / 1.92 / 1.88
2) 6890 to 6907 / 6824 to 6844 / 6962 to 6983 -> -0.053 mag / 1.87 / 2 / 1.93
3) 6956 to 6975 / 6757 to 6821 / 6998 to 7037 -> -0.062 mag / 1.85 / 1.91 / 1.9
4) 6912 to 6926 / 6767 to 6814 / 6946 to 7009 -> 0.005 mag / 1.86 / 1.97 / 1.94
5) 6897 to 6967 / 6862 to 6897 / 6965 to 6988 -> 0.006 mag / 1.9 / 2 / 1.95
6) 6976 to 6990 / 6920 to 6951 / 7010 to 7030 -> -0.048 mag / 1.89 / 1.91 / 1.9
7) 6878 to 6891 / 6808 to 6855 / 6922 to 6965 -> -0.028 mag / 1.83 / 1.9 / 1.86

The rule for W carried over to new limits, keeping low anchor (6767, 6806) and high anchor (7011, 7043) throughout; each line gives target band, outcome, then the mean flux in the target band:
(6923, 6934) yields -0.5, 1.99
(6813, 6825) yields 0.3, 1.84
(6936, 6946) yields 0.6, 1.8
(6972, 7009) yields -1.6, 1.99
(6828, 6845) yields 0.3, 1.85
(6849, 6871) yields 0.9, 1.81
